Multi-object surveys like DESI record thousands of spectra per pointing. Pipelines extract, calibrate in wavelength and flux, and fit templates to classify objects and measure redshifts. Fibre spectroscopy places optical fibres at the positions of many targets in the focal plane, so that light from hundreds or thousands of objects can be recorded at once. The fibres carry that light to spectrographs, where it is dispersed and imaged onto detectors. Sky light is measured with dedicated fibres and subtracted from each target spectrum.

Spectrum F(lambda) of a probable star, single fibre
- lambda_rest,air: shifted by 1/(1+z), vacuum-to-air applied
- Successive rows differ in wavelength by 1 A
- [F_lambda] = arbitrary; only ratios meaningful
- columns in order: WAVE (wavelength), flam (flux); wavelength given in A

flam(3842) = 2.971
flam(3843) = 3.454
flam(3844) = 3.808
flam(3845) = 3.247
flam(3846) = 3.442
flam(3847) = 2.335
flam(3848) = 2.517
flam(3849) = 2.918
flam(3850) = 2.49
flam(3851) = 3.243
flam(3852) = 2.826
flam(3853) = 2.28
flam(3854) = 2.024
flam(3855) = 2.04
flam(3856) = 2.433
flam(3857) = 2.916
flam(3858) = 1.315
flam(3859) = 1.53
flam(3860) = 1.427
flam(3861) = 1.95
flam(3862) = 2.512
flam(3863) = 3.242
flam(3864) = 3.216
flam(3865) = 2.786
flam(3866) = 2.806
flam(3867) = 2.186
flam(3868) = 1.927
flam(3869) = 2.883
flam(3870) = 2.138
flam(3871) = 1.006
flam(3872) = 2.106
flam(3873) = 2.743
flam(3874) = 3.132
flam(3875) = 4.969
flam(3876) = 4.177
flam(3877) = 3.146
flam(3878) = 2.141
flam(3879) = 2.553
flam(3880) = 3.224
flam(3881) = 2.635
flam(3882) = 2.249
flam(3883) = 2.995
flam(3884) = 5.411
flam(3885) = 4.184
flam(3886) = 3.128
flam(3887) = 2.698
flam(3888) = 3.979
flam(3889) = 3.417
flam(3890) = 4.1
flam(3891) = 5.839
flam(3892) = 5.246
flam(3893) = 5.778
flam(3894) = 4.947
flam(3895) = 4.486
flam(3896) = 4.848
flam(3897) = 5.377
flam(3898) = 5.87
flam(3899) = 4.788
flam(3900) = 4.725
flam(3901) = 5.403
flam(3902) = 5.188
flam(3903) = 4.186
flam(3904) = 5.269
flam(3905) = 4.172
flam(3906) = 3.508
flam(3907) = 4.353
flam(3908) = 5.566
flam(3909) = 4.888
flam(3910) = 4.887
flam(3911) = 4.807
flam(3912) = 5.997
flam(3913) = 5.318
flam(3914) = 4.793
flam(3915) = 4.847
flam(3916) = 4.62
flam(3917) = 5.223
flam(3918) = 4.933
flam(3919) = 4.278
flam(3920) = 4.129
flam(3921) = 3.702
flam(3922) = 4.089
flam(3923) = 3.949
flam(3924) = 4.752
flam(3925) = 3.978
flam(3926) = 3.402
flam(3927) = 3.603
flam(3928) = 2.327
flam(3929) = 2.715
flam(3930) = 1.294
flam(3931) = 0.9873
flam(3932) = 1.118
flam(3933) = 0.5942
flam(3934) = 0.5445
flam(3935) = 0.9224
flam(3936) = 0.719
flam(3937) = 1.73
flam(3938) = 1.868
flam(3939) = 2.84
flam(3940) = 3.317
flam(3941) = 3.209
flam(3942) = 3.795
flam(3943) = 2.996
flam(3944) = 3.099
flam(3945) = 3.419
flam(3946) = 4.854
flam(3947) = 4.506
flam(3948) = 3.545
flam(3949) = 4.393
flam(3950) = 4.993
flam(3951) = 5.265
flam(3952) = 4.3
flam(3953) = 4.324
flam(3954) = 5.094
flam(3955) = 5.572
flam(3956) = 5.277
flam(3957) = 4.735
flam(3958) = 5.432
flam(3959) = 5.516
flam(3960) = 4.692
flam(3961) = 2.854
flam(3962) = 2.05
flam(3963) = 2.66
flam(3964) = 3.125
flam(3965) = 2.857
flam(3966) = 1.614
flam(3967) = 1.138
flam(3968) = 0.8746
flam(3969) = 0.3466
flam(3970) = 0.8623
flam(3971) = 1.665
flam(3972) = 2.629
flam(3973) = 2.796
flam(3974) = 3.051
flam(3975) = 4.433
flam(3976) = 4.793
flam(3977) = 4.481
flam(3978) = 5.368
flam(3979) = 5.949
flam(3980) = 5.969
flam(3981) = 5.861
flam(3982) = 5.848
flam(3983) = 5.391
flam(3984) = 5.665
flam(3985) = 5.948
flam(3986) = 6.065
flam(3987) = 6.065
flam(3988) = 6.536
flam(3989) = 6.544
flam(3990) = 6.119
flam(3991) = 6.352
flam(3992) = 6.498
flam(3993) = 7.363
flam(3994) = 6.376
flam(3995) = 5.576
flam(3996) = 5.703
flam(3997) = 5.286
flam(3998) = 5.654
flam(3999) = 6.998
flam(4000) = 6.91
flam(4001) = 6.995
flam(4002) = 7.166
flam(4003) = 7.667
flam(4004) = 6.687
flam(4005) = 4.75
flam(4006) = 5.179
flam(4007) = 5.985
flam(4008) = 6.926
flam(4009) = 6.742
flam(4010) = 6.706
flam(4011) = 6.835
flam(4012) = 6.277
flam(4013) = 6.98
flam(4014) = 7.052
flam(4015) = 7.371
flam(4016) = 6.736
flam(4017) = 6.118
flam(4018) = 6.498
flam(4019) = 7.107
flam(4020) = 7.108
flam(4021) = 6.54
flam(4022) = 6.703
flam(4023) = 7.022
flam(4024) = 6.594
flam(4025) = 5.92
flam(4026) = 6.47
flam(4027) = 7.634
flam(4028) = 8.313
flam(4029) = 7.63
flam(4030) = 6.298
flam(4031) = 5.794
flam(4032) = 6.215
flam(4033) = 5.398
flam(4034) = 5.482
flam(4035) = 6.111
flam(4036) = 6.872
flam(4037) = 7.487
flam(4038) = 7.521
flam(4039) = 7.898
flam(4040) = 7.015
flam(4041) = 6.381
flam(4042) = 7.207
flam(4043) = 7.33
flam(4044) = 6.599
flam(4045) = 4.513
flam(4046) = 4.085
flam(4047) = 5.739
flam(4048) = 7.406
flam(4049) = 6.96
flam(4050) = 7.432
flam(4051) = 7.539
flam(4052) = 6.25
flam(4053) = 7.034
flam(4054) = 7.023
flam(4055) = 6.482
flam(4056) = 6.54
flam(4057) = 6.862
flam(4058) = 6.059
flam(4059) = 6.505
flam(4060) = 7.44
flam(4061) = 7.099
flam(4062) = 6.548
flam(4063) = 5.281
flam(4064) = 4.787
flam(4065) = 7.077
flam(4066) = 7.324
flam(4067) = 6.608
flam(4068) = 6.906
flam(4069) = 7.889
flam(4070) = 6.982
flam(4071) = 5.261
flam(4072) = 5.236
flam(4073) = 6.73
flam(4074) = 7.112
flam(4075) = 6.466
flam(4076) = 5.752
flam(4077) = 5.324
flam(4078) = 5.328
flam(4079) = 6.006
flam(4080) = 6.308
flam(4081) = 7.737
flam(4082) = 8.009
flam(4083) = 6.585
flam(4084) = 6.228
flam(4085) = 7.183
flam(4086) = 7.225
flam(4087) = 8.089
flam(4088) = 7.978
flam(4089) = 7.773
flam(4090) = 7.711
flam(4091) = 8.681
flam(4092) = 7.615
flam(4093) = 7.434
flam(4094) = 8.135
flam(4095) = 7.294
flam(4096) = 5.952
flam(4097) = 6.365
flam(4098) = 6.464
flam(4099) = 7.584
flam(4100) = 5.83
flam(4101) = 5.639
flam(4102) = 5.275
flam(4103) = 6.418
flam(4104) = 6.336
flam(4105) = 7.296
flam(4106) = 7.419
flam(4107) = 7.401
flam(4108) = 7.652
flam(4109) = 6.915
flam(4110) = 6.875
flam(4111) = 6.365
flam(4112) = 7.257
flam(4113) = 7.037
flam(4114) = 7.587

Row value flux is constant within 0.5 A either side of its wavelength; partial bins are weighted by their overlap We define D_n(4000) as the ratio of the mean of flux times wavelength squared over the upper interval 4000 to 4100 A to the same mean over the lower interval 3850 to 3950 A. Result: 2.09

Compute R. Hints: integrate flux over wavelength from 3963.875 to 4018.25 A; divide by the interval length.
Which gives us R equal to 5.34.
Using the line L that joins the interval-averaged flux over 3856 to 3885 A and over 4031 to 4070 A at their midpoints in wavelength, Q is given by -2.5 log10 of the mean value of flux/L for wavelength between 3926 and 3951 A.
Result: 0.48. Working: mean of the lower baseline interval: 2.71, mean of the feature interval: 2.71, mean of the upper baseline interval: 6.6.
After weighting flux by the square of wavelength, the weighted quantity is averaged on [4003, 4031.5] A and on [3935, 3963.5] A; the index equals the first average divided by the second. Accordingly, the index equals 1.83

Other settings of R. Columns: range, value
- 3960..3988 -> 3.78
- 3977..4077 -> 6.47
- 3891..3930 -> 4.58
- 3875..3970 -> 3.75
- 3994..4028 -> 6.57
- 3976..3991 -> 5.83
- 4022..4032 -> 6.81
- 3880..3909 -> 4.43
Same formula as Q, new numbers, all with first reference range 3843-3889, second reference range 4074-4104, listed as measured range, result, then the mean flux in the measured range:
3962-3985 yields 0.33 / 3.54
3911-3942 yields 0.18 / 3.23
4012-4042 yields -0.18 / 6.77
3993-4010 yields -0.20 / 6.33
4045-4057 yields -0.06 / 6.51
